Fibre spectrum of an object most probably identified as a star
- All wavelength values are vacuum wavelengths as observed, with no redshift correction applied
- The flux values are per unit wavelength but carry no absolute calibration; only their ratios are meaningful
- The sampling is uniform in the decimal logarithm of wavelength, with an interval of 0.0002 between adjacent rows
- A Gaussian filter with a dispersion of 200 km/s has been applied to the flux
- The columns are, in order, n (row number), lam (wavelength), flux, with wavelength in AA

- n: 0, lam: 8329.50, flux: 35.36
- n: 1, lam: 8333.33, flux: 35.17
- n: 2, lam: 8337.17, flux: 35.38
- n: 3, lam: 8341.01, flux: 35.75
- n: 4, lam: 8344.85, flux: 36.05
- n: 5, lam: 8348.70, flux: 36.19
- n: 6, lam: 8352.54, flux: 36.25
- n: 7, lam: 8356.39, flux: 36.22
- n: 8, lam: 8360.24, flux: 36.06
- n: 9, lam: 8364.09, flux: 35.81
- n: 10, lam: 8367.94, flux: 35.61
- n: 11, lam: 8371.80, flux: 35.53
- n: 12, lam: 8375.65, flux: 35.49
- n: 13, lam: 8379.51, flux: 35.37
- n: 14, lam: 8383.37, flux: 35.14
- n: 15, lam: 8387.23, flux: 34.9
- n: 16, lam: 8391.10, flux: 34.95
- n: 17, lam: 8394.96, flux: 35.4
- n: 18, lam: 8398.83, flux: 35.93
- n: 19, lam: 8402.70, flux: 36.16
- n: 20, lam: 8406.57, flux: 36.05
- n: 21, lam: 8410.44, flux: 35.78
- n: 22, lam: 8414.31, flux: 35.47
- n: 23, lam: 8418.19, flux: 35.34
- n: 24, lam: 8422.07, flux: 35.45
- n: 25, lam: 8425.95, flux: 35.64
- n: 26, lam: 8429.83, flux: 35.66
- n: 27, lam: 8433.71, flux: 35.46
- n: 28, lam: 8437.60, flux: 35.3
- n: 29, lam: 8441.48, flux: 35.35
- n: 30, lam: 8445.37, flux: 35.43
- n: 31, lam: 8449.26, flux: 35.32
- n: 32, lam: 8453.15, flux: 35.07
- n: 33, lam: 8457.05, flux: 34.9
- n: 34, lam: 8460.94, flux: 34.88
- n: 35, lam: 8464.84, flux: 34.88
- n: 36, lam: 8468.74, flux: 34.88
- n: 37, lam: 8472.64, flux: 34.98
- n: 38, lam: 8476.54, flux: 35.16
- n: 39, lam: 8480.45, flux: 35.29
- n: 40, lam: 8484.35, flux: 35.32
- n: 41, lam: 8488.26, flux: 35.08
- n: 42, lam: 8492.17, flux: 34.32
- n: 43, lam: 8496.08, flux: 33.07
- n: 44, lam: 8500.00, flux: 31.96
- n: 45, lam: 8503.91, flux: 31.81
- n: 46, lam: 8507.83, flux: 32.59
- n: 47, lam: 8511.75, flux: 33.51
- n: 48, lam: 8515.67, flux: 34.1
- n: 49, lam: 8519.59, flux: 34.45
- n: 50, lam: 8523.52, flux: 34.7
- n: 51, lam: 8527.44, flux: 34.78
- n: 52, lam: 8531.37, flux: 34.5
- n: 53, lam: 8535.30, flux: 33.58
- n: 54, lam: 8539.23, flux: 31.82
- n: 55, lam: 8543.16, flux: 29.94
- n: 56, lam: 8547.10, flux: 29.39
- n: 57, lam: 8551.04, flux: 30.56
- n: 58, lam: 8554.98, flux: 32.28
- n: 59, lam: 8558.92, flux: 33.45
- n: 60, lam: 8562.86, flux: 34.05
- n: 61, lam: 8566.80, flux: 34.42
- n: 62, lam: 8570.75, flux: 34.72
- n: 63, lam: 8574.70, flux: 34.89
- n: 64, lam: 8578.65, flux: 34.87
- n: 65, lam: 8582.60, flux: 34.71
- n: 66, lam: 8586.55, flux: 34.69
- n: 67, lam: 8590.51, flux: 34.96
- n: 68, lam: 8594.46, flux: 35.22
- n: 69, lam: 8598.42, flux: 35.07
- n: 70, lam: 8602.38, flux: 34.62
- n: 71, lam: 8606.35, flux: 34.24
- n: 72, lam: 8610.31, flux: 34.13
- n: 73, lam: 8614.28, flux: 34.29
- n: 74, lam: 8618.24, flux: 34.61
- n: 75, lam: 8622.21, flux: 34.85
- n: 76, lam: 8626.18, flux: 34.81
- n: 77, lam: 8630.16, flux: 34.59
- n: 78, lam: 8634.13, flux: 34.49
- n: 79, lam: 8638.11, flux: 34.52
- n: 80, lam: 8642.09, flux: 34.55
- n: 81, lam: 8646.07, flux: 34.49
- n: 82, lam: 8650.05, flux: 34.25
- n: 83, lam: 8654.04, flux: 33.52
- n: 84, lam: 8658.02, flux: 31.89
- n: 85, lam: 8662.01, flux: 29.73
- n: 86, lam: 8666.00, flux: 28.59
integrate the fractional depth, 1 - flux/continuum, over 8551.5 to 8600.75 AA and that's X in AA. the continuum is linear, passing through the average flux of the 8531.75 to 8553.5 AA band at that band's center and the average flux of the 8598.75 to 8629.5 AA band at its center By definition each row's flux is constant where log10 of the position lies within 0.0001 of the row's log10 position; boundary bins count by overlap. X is -2.2 AA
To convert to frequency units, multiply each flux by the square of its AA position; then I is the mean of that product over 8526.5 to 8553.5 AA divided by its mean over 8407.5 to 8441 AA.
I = 0.92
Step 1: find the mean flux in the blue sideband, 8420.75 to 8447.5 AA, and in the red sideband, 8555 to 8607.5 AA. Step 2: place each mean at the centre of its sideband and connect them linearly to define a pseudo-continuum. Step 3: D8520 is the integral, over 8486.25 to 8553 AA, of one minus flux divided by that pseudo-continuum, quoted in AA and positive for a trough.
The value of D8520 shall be 3.78 AA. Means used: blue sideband 35.5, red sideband 34.5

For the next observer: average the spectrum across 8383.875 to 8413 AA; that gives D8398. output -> 35.6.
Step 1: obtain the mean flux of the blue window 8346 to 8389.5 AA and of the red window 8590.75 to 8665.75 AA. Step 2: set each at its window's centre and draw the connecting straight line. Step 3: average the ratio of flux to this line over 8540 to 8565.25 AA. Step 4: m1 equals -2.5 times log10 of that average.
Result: 0.09 mag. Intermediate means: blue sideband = 35.7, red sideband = 34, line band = 31.7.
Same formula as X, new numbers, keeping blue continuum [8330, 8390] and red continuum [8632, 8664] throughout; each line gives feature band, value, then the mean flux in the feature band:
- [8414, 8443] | -0.3 AA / 35.5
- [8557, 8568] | 0.0 AA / 34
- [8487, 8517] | 1.1 AA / 33.2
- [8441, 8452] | -0.1 AA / 35.3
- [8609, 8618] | -0.2 AA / 34.3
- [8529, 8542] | 0.4 AA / 33.1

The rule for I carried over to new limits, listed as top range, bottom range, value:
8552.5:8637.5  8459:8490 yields 1.01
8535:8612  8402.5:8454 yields 0.98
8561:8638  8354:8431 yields 1.02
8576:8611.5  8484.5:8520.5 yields 1.06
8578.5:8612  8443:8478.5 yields 1.02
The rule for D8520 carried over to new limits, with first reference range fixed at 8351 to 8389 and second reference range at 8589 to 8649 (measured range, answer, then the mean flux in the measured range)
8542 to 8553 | 1.6 AA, 29.9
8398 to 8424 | -0.2 AA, 35.7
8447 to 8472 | 0.2 AA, 35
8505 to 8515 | 0.6 AA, 33.1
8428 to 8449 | 0.0 AA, 35.4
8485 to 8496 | 0.2 AA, 34.5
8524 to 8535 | 0.2 AA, 34.5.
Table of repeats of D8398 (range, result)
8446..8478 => 35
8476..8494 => 35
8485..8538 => 33.7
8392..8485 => 35.4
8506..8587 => 33.4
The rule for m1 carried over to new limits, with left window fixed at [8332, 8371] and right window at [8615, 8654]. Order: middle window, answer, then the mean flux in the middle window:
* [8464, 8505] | 0.03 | 34.3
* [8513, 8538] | 0.02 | 34.3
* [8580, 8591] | 0.00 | 34.8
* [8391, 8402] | 0.00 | 35.6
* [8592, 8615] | 0.00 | 34.6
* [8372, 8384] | 0.01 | 35.4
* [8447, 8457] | 0.01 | 35.1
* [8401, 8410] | -0.01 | 36.1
